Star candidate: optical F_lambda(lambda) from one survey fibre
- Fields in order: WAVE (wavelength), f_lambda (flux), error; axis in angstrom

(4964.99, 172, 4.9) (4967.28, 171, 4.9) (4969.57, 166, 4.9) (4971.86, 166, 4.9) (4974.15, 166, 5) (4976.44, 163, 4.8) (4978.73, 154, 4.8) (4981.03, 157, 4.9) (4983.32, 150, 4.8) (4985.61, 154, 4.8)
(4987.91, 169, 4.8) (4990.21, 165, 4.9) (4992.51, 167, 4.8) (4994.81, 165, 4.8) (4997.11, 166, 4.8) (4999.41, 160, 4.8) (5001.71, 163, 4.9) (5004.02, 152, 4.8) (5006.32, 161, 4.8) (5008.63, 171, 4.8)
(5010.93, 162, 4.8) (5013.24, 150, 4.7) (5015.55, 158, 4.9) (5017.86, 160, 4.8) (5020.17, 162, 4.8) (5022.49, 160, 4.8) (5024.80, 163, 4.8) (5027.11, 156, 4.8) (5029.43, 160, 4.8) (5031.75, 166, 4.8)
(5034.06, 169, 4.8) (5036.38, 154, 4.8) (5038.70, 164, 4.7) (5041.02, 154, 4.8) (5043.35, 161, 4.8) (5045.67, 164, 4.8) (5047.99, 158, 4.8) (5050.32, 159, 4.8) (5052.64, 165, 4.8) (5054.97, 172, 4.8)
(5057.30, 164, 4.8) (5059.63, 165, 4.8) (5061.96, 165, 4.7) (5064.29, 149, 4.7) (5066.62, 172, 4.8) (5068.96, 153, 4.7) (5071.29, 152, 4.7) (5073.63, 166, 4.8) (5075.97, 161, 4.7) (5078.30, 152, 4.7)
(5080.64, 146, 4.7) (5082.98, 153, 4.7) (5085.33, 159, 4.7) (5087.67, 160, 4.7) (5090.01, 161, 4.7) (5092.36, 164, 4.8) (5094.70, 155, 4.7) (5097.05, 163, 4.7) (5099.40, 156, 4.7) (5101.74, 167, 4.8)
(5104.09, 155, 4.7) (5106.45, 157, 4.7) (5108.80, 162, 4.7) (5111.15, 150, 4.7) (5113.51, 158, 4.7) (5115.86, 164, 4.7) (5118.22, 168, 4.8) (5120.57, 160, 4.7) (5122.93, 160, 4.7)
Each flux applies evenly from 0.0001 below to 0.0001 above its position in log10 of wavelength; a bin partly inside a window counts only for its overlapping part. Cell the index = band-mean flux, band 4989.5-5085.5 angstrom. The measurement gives 161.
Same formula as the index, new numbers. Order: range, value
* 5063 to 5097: 158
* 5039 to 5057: 162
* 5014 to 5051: 160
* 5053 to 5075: 162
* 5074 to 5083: 154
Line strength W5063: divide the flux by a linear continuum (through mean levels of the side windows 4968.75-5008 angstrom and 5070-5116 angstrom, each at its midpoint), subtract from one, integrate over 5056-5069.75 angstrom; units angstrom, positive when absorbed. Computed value -0.2 angstrom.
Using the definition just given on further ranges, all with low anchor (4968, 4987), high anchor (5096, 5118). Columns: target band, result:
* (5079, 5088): 0.3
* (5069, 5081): 0.3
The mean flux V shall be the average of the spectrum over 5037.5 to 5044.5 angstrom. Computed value 159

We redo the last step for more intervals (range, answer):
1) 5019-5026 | 162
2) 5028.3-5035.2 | 165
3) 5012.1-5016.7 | 154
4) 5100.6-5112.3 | 158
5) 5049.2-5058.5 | 165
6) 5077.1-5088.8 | 154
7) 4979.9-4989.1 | 158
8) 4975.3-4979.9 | 158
